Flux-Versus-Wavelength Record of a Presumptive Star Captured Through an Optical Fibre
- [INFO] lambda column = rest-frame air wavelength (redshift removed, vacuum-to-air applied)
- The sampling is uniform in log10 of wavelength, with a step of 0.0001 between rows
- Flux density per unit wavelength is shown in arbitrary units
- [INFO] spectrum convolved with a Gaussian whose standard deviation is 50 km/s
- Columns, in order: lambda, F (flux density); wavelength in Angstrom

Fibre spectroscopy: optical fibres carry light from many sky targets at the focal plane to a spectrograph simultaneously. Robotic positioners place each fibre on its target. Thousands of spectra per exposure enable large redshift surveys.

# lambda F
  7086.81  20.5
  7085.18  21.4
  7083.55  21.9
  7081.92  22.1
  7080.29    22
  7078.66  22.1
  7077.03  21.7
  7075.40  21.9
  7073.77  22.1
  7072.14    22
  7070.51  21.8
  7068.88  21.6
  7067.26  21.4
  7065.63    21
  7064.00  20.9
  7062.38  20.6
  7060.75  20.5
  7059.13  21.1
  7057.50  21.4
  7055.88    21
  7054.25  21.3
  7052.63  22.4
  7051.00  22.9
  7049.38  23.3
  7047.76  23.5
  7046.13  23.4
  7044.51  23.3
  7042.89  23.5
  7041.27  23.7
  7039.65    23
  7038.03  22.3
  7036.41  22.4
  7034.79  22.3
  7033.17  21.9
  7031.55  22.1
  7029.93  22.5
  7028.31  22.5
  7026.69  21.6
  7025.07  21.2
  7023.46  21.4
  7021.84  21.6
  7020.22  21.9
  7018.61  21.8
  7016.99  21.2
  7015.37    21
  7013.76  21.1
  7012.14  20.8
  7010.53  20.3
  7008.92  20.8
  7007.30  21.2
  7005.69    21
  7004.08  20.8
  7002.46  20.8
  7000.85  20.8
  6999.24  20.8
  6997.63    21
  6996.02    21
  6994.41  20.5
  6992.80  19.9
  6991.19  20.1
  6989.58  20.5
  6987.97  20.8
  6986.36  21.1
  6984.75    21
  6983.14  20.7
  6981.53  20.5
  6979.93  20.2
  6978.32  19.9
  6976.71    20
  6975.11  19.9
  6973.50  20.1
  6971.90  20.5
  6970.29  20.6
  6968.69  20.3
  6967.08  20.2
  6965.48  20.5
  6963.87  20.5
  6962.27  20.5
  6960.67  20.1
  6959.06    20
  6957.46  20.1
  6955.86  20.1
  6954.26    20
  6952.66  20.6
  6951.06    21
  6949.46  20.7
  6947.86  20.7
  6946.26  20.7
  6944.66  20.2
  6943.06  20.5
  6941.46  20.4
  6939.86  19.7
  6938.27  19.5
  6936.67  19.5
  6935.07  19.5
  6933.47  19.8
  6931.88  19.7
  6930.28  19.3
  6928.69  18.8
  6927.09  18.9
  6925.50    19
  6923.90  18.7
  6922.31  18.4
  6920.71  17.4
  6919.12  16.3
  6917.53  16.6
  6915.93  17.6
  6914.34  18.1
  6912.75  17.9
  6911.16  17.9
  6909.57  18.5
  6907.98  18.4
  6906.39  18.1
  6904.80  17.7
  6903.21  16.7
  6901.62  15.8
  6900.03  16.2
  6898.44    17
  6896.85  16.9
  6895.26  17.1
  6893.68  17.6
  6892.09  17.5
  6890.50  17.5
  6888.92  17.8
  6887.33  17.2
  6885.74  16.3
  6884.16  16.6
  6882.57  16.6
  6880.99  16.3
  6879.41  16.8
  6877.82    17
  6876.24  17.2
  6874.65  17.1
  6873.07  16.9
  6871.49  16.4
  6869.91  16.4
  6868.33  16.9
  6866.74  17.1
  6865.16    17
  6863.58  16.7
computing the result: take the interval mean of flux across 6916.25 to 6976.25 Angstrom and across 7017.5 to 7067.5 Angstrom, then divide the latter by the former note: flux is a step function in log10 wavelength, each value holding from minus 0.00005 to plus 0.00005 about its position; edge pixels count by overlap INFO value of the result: 1.1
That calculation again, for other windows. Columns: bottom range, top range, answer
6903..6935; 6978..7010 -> 1.13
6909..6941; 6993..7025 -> 1.13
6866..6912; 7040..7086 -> 1.29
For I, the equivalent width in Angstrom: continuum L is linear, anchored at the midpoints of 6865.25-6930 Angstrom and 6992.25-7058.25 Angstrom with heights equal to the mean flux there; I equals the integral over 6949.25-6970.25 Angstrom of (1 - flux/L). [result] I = -0.9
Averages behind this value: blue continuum 17.3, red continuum 21.7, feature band 20.4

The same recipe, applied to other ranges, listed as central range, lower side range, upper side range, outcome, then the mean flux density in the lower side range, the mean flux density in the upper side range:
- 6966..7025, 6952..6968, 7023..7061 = 1.1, 20.3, 22.3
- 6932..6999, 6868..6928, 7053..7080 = -4.9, 17.3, 21.4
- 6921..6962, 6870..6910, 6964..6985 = -1.6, 17.1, 20.3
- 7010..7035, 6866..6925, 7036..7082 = -0.7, 17.2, 22.1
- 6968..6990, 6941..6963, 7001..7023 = 0.3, 20.4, 21.1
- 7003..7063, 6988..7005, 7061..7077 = -2.3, 20.6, 21.5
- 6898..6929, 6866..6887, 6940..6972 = 1.3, 16.7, 20.4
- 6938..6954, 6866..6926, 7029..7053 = -1.0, 17.2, 22.8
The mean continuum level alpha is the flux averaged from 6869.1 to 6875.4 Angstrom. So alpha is 16.7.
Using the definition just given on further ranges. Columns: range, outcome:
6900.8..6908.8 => 17.3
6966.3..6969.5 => 20.2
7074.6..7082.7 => 22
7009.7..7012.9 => 20.6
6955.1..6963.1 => 20.2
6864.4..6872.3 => 16.8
